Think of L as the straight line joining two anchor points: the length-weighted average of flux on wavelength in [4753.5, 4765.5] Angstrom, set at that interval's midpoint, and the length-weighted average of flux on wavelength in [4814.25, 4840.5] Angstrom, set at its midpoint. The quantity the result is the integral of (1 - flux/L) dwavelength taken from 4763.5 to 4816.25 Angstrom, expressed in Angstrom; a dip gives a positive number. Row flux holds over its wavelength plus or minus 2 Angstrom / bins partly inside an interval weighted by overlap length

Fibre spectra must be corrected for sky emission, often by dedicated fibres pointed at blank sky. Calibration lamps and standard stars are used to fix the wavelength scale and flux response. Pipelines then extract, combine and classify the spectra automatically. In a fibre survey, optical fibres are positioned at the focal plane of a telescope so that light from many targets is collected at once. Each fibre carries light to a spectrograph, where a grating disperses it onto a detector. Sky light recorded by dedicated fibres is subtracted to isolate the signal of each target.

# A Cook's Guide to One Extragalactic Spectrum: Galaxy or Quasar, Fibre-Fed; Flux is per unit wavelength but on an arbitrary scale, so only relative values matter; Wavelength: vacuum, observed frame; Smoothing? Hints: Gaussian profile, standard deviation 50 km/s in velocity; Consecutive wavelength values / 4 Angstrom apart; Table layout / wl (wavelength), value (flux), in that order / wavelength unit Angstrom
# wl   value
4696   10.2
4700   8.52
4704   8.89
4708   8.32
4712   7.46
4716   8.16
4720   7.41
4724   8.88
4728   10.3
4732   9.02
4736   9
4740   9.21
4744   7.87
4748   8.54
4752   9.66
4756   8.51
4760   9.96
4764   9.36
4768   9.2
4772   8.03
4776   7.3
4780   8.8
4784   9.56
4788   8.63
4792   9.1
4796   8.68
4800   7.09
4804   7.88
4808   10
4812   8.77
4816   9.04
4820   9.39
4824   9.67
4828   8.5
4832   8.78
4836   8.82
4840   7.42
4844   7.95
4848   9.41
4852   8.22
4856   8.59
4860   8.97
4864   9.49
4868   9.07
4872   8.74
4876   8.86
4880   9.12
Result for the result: 2.7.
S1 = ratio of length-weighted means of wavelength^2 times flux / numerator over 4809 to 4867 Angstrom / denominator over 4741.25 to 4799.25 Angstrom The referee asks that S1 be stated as 1.03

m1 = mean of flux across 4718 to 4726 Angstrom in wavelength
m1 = 8.14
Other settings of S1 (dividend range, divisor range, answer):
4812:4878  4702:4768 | 1.05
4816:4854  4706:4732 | 1.08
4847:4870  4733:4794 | 1.05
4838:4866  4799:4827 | 0.98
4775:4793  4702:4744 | 1.04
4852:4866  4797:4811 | 1.09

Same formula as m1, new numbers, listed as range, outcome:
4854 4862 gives 8.78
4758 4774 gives 9.14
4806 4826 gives 9.37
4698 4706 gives 8.71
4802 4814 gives 8.88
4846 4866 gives 8.94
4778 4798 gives 8.95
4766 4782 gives 8.33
